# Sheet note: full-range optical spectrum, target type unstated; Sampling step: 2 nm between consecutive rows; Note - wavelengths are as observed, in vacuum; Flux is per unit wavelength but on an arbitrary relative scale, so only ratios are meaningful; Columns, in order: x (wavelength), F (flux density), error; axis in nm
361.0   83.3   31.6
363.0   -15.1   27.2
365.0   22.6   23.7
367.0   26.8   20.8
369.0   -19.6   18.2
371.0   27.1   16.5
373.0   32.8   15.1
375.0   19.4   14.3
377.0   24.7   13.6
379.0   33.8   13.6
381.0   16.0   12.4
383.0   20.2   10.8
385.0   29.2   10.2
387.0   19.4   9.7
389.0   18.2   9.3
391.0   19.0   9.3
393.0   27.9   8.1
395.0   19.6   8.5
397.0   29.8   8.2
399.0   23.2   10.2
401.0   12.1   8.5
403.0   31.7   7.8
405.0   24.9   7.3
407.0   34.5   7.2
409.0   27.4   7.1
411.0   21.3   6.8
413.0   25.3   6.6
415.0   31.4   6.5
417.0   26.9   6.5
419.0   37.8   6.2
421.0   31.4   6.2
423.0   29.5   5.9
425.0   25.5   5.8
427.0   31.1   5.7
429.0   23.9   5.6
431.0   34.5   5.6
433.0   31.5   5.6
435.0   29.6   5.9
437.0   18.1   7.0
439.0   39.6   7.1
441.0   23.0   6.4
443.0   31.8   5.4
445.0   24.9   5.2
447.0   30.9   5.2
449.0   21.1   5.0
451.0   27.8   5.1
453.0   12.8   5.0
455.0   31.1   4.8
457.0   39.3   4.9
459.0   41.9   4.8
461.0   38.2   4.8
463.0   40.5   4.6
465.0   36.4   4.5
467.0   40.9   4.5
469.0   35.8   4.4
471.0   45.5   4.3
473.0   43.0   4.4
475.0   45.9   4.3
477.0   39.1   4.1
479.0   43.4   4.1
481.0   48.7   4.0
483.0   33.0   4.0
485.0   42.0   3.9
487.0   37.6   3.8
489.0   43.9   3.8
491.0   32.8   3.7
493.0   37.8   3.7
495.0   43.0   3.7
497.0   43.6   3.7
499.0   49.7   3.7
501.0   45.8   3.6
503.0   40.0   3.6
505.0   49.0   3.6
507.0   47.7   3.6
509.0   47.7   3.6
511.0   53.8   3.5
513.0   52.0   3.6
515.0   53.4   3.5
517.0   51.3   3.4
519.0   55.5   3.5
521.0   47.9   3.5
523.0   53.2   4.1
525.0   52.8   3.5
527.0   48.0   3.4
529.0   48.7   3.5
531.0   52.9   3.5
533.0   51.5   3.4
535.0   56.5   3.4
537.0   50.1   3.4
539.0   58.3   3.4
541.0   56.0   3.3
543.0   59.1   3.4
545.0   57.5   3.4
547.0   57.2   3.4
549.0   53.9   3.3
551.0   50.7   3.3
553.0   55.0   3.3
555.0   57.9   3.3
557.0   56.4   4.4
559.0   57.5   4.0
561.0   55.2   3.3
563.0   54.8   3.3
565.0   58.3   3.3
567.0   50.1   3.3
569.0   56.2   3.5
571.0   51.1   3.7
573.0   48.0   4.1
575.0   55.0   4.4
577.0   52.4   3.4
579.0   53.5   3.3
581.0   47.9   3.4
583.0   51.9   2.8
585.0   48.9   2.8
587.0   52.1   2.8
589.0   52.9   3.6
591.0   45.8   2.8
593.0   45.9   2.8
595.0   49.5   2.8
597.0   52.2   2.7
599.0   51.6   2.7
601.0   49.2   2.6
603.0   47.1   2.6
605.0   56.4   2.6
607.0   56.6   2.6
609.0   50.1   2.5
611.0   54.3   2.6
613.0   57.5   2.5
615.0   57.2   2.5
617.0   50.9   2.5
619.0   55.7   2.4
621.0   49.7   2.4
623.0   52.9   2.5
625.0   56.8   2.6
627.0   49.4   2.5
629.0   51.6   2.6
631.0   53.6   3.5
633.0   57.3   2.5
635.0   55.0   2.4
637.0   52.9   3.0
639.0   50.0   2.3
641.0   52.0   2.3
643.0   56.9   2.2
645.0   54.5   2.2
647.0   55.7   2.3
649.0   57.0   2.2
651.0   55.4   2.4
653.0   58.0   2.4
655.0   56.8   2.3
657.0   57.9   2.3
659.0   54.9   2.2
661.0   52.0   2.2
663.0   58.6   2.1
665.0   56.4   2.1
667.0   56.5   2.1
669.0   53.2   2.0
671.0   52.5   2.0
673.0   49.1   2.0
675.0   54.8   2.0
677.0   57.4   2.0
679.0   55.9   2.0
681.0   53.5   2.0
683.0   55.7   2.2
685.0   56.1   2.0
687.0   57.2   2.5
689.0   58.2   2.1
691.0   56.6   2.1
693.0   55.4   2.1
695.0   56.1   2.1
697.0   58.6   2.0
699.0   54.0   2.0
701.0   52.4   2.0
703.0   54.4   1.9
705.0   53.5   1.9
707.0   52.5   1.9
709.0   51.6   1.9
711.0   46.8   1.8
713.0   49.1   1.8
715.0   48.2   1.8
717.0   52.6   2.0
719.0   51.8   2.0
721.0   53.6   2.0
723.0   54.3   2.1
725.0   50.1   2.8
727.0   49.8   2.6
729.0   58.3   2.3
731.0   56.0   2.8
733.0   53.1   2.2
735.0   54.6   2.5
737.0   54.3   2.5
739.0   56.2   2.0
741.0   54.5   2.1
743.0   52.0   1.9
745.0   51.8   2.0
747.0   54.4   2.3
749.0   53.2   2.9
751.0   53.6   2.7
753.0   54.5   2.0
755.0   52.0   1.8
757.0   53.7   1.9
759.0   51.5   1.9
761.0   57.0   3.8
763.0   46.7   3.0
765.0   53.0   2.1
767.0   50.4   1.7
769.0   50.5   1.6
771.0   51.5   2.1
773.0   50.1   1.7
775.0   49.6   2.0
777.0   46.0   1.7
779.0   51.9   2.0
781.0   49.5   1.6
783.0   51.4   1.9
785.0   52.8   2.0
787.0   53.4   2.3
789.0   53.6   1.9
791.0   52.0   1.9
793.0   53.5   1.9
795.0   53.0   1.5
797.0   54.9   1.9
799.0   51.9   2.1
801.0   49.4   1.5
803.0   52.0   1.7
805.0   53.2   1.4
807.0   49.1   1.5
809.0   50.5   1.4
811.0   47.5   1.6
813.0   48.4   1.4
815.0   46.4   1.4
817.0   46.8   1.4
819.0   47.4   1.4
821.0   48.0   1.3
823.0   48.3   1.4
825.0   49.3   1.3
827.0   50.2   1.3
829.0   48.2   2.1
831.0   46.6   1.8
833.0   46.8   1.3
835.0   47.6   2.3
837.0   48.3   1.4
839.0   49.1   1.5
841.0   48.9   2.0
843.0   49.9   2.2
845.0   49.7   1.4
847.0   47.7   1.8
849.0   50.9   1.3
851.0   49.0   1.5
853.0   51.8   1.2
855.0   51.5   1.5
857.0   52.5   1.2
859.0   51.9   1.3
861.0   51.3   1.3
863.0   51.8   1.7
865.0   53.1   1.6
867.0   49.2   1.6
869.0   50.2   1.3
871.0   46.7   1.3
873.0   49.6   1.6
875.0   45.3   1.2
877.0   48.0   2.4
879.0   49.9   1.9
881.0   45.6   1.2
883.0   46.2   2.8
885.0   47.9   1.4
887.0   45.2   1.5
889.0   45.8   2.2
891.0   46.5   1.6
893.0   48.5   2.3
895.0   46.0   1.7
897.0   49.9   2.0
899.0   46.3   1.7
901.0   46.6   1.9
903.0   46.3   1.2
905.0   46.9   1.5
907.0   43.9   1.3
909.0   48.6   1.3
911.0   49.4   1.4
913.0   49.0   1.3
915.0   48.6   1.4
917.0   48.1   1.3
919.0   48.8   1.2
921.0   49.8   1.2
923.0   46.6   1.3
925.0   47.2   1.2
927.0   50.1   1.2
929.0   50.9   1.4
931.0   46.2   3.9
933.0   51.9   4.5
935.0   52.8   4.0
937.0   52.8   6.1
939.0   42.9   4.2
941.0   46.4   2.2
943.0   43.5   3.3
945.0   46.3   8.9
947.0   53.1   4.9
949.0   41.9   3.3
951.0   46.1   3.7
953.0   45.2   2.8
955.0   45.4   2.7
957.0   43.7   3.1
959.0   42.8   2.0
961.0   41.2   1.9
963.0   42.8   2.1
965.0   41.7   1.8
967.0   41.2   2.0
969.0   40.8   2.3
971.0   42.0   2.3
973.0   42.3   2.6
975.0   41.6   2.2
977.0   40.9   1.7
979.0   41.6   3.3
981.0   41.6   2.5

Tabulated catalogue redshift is 0.142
